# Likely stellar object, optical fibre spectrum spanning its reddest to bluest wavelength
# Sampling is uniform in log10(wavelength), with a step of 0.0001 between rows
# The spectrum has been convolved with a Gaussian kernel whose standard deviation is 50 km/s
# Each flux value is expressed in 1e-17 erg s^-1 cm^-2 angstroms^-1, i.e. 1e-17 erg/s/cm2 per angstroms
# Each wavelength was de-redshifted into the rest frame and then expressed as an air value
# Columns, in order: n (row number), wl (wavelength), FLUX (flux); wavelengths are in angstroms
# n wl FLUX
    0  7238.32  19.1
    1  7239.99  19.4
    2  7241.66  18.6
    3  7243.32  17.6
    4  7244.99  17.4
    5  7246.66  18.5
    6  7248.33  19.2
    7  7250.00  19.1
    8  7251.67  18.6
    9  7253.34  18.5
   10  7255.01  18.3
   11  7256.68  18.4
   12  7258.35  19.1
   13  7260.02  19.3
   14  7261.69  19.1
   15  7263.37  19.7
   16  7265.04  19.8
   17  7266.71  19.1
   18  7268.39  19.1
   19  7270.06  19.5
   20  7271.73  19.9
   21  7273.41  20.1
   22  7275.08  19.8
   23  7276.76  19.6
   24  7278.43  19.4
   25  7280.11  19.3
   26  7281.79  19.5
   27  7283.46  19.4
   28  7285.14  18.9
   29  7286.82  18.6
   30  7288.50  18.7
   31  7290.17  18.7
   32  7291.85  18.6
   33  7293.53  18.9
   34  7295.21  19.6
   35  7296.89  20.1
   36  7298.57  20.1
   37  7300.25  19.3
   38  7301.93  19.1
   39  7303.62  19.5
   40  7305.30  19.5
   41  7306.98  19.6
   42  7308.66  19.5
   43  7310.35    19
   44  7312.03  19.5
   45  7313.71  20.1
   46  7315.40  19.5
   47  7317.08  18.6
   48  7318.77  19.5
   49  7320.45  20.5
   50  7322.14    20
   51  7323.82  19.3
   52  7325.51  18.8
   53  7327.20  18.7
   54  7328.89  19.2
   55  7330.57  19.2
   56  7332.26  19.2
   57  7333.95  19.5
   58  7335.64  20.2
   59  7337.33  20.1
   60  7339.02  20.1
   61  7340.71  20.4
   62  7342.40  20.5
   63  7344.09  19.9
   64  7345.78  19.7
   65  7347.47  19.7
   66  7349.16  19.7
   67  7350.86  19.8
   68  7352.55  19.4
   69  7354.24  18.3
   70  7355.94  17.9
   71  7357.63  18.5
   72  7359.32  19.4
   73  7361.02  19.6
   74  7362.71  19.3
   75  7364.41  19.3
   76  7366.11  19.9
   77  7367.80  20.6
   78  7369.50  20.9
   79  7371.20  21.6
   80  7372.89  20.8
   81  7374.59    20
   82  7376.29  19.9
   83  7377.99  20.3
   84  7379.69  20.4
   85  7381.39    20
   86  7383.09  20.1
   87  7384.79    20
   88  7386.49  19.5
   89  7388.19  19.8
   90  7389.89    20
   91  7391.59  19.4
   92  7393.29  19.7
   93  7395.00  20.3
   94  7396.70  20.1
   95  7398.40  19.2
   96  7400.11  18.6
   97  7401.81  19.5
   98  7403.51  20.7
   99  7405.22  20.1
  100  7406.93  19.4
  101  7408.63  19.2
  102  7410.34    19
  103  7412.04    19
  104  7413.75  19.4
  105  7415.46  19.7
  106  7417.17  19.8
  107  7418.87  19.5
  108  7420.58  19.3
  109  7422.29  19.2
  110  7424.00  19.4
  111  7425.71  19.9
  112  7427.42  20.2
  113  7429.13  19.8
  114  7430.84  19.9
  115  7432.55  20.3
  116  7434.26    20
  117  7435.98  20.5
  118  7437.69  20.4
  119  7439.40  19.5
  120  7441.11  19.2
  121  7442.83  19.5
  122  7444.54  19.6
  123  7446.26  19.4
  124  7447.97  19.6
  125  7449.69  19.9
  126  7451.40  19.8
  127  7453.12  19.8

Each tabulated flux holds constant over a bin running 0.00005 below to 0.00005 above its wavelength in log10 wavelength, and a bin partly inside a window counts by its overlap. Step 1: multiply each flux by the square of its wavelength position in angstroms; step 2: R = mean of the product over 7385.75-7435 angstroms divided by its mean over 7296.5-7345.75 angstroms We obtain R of 1.03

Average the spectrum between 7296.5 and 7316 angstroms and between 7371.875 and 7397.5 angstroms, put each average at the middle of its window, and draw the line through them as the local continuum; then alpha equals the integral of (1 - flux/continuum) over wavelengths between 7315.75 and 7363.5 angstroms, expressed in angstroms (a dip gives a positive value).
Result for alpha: 0.7 angstroms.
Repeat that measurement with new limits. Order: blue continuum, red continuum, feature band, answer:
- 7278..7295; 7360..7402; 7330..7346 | -0.3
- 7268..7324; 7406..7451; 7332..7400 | -1.0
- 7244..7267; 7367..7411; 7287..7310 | -0.1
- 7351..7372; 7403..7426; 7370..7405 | -0.8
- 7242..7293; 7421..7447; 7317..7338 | -0.2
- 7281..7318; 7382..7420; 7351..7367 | 0.3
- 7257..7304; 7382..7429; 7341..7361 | 0.1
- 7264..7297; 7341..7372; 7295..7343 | -0.2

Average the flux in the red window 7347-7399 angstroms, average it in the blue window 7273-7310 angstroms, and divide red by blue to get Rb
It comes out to 1.02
